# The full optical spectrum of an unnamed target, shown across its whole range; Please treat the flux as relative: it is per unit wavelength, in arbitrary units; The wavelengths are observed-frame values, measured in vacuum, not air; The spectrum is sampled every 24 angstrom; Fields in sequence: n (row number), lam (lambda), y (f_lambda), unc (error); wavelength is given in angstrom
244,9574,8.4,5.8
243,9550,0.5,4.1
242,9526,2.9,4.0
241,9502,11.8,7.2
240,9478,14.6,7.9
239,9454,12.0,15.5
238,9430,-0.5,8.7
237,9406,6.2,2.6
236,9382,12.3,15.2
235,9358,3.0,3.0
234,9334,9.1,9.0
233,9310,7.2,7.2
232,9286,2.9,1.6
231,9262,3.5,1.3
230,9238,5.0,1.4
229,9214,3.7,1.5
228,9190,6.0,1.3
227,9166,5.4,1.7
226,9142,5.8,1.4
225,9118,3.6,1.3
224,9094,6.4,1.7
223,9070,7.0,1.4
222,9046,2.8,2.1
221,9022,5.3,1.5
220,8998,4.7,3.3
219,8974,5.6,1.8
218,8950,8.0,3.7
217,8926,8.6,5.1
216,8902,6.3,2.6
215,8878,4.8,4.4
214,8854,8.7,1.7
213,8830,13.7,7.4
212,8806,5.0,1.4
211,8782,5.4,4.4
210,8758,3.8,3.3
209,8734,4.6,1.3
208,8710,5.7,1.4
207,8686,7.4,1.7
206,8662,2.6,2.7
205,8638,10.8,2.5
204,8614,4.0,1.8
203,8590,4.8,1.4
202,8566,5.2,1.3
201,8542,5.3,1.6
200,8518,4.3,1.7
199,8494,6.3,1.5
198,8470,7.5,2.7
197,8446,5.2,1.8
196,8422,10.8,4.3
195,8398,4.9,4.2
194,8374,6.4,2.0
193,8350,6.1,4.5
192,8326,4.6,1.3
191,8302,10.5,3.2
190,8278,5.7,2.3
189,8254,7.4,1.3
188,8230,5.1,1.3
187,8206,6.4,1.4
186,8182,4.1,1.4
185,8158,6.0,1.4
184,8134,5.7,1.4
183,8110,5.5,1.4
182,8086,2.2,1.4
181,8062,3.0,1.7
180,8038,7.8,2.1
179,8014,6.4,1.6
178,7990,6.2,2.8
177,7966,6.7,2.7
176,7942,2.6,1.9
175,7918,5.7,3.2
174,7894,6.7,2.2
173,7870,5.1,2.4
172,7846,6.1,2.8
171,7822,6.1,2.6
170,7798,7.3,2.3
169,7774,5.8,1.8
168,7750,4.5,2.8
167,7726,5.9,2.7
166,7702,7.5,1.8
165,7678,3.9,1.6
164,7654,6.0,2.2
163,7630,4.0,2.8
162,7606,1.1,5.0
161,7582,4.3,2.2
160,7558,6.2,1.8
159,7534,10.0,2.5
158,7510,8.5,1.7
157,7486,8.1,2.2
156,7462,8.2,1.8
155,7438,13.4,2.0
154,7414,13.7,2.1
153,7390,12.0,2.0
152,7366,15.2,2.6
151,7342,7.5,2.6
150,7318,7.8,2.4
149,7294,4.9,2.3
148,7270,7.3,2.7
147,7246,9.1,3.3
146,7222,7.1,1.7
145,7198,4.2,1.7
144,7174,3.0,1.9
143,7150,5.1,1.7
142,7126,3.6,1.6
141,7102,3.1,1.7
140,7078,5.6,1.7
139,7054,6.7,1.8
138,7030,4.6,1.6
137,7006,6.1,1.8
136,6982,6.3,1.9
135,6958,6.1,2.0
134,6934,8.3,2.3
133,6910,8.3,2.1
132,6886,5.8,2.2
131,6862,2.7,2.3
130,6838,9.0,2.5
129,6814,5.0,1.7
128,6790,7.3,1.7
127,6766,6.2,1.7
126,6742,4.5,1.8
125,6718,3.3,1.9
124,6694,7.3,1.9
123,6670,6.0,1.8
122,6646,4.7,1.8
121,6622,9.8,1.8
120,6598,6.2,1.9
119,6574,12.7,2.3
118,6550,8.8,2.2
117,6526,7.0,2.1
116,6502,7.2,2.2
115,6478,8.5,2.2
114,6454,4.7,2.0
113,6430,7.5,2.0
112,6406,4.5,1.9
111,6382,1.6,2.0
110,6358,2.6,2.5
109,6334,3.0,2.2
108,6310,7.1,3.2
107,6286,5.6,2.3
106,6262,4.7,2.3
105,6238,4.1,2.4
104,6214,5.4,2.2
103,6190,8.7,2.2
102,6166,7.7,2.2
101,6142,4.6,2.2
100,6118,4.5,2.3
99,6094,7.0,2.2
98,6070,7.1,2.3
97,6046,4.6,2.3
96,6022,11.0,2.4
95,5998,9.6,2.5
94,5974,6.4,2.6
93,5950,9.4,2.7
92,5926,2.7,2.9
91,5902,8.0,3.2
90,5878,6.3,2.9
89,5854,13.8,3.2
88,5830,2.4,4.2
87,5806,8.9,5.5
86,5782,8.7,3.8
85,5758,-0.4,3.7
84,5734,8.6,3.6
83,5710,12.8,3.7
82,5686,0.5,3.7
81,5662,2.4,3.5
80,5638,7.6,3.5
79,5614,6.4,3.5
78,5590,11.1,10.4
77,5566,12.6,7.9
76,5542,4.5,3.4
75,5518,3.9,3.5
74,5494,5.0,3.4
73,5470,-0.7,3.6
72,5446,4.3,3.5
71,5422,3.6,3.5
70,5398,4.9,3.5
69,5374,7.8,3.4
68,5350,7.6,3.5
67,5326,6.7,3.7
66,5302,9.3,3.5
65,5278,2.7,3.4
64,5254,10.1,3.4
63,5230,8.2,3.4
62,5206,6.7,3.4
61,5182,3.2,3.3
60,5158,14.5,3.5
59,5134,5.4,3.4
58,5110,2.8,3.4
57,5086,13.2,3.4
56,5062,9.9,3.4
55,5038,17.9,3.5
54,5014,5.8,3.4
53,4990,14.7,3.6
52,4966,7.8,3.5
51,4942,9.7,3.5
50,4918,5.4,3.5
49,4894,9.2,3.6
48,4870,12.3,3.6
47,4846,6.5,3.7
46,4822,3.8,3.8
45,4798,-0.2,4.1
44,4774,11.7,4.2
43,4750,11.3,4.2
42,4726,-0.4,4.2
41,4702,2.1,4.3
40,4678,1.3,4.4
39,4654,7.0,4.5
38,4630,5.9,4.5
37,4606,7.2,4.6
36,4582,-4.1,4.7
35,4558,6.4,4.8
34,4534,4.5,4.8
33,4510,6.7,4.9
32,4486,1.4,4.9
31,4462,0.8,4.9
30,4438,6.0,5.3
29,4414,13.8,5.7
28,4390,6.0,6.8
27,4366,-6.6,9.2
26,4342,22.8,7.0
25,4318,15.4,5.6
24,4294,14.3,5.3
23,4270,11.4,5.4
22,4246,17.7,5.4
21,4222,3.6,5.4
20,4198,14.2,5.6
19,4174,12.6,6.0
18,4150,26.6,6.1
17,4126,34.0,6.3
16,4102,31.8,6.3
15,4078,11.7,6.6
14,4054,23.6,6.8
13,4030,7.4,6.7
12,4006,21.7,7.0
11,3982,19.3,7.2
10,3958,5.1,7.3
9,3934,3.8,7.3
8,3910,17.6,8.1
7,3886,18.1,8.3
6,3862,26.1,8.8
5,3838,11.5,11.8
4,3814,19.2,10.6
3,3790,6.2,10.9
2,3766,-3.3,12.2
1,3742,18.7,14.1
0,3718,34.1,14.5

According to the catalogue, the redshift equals 1.66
